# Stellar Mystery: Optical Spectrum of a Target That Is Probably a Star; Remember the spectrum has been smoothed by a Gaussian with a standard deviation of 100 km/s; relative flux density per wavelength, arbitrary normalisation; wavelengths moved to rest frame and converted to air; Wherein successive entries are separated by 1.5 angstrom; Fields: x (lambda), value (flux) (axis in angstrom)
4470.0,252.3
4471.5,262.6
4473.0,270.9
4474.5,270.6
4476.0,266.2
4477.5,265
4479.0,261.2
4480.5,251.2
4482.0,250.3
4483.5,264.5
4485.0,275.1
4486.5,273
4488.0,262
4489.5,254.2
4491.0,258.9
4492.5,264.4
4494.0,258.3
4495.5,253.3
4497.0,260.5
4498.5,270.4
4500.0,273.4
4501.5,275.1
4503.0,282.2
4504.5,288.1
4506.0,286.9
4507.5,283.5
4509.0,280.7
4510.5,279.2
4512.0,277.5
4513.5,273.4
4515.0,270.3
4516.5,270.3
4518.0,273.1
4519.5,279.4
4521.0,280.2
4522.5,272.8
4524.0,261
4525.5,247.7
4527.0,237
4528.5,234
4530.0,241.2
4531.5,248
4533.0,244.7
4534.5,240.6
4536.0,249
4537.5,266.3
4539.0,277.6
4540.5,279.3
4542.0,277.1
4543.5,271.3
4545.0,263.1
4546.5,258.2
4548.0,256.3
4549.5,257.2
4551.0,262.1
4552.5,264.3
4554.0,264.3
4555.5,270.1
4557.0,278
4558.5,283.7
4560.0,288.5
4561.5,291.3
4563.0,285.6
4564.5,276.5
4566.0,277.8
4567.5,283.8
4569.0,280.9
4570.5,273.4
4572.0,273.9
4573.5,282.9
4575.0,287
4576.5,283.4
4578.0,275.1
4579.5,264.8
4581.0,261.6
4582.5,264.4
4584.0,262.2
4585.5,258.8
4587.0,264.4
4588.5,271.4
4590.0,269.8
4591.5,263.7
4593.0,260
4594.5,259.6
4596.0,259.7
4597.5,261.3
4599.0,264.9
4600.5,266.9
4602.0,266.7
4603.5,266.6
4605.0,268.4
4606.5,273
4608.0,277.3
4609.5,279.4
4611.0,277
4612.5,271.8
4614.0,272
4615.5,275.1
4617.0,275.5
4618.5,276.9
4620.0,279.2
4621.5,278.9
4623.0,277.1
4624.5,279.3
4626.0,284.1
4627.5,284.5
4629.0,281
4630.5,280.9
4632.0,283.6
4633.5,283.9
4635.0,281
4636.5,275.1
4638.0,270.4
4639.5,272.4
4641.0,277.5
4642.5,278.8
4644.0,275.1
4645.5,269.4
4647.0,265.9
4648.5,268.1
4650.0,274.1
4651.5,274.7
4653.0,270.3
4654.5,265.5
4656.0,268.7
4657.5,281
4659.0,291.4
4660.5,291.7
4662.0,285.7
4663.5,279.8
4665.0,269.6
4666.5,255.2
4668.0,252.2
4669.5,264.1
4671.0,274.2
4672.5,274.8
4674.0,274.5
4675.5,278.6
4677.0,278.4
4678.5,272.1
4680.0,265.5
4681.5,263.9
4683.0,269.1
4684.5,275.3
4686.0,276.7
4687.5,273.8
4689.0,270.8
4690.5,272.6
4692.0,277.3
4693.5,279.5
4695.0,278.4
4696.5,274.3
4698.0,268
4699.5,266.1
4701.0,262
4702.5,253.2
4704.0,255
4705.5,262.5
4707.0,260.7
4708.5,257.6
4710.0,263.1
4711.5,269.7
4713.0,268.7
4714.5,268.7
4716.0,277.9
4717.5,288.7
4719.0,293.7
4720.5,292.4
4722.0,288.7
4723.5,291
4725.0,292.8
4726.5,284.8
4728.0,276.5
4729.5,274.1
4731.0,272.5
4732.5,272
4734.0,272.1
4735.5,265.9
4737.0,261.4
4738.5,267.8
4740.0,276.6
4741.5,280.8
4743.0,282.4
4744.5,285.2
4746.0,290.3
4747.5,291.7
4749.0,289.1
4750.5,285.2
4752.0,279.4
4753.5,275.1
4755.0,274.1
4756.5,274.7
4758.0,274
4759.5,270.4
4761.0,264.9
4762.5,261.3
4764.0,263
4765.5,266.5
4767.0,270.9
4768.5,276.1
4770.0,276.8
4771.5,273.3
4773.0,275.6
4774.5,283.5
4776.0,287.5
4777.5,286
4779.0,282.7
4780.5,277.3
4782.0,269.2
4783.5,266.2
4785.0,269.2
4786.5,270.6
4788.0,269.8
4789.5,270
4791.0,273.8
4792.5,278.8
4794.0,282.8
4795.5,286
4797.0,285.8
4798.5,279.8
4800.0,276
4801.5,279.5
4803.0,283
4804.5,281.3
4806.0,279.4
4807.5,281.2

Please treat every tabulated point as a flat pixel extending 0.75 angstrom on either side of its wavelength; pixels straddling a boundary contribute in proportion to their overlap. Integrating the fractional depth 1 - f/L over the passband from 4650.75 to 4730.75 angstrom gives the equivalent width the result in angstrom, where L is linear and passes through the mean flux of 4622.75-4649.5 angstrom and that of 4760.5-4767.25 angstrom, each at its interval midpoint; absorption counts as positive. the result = -0.5 angstrom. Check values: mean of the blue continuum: 277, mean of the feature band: 273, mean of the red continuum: 265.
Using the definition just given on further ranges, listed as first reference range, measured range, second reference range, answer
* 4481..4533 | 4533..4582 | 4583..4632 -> -0.5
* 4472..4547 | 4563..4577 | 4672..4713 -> -0.7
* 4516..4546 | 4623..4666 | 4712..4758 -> -0.9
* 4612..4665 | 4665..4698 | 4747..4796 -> 0.6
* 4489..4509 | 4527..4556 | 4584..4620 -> 1.2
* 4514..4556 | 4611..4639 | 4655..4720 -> -1.1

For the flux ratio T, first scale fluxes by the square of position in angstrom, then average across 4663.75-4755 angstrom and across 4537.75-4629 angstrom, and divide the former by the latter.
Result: 1.06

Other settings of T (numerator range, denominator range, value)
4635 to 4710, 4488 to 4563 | 1.08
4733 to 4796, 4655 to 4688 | 1.05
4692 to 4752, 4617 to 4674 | 1.03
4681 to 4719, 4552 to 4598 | 1.05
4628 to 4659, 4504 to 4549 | 1.09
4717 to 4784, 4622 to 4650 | 1.05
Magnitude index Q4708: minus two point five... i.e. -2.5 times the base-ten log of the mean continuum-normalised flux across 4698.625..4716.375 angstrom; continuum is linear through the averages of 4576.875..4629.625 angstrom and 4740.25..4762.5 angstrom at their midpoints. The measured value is 0.05 mag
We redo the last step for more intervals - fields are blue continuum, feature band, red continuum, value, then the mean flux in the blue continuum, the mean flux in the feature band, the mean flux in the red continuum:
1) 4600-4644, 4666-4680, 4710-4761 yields 0.03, 276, 269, 279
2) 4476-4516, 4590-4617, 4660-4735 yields 0.01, 269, 269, 273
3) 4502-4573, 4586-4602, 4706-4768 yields 0.03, 269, 264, 276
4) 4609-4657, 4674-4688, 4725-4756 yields 0.02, 276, 273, 278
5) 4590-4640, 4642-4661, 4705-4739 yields 0.00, 274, 275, 275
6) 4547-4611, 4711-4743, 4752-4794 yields -0.02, 271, 278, 274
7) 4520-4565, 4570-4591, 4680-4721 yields -0.02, 264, 271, 271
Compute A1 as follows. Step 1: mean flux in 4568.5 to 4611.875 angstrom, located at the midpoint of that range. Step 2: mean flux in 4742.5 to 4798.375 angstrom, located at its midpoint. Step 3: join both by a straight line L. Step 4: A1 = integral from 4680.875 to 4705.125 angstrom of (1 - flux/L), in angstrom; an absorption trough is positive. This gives 0.35 angstrom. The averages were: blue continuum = 270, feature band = 270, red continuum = 277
